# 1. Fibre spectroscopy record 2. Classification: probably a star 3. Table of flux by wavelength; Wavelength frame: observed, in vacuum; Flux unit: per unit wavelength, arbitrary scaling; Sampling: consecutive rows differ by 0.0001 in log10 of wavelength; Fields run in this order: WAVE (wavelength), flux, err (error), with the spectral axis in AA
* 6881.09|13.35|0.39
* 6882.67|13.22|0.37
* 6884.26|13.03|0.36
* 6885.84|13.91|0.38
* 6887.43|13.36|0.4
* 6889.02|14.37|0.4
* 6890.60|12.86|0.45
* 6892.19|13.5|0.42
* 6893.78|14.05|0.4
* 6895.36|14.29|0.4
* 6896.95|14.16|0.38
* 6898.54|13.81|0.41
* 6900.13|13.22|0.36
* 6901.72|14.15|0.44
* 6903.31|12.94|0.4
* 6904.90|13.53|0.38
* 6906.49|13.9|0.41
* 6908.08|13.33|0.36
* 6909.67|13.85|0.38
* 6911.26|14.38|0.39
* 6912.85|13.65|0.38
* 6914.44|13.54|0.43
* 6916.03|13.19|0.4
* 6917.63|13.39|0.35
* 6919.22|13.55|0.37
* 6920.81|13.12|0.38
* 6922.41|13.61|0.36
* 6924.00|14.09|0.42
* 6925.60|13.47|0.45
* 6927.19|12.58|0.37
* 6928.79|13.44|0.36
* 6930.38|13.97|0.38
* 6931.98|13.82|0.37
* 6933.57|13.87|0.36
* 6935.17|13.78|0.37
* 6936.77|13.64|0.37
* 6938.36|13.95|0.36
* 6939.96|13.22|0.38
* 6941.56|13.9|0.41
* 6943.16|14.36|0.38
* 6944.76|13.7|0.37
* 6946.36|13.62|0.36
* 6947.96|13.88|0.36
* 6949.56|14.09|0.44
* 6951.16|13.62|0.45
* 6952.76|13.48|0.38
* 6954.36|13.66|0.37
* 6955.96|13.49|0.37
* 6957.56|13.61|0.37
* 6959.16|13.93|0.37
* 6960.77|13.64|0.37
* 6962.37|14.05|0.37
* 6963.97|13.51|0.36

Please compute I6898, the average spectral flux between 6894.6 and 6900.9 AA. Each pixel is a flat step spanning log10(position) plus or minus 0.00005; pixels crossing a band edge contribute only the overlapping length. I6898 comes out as 13.9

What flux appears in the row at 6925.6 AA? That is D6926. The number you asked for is 13.47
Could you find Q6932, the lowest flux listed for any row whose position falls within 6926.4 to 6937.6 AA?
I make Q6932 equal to 12.58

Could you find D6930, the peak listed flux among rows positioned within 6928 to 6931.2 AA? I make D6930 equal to 13.97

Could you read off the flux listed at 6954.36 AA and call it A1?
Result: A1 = 13.66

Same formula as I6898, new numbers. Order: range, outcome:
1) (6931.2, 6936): 13.8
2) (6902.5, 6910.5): 13.5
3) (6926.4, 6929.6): 13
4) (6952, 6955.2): 13.6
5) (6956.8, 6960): 13.7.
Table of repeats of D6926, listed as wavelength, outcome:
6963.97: 13.51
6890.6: 12.86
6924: 14.09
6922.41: 13.61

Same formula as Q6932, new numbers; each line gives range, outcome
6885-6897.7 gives 12.86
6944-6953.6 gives 13.48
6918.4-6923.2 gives 13.12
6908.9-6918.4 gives 13.19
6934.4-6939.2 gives 13.64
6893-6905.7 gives 12.94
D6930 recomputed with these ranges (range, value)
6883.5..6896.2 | 14.37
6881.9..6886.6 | 13.91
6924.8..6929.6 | 13.47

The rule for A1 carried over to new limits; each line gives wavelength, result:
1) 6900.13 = 13.22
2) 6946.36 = 13.62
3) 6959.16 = 13.93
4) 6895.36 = 14.29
